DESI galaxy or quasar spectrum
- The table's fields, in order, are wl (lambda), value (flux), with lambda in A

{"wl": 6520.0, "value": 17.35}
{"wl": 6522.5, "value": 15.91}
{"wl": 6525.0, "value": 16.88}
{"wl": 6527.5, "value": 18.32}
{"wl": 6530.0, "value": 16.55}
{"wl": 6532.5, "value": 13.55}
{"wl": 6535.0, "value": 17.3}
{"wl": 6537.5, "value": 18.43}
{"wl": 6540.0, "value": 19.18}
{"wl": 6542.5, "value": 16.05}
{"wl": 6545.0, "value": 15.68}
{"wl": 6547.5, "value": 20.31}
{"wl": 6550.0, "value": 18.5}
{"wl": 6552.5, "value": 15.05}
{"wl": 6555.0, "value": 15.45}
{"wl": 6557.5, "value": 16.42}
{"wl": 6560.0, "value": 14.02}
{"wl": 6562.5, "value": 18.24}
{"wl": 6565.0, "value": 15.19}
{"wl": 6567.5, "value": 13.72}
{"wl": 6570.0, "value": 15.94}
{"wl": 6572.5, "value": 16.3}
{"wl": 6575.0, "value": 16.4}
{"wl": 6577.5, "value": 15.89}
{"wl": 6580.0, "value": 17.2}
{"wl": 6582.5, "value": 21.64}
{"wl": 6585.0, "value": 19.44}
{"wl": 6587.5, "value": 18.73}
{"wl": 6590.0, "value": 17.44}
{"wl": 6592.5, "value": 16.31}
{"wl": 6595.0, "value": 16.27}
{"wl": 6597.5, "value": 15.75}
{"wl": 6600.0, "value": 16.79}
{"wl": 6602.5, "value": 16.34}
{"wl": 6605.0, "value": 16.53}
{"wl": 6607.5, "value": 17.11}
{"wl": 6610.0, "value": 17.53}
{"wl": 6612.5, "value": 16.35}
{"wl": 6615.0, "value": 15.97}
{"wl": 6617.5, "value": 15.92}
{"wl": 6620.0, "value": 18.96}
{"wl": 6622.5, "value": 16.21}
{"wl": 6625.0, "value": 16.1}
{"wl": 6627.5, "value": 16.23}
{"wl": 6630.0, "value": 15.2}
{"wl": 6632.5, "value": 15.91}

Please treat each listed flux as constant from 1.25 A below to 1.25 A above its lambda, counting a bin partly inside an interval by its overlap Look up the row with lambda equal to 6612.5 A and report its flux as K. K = 16.35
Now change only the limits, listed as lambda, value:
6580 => 17.2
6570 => 15.94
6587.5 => 18.73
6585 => 19.44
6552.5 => 15.05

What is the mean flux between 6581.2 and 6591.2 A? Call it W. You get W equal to 19.3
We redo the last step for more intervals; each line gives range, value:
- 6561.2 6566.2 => 16.7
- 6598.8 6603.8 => 16.6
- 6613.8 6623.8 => 16.8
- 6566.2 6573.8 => 15.3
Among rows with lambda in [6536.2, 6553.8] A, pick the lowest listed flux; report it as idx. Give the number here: 15.05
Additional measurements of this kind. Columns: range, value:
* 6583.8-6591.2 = 17.44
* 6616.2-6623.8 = 15.92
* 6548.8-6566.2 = 14.02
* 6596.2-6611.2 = 15.75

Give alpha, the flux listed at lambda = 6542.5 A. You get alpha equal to 16.05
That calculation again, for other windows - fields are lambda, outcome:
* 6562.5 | 18.24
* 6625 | 16.1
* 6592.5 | 16.31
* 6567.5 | 13.72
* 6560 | 14.02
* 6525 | 16.88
